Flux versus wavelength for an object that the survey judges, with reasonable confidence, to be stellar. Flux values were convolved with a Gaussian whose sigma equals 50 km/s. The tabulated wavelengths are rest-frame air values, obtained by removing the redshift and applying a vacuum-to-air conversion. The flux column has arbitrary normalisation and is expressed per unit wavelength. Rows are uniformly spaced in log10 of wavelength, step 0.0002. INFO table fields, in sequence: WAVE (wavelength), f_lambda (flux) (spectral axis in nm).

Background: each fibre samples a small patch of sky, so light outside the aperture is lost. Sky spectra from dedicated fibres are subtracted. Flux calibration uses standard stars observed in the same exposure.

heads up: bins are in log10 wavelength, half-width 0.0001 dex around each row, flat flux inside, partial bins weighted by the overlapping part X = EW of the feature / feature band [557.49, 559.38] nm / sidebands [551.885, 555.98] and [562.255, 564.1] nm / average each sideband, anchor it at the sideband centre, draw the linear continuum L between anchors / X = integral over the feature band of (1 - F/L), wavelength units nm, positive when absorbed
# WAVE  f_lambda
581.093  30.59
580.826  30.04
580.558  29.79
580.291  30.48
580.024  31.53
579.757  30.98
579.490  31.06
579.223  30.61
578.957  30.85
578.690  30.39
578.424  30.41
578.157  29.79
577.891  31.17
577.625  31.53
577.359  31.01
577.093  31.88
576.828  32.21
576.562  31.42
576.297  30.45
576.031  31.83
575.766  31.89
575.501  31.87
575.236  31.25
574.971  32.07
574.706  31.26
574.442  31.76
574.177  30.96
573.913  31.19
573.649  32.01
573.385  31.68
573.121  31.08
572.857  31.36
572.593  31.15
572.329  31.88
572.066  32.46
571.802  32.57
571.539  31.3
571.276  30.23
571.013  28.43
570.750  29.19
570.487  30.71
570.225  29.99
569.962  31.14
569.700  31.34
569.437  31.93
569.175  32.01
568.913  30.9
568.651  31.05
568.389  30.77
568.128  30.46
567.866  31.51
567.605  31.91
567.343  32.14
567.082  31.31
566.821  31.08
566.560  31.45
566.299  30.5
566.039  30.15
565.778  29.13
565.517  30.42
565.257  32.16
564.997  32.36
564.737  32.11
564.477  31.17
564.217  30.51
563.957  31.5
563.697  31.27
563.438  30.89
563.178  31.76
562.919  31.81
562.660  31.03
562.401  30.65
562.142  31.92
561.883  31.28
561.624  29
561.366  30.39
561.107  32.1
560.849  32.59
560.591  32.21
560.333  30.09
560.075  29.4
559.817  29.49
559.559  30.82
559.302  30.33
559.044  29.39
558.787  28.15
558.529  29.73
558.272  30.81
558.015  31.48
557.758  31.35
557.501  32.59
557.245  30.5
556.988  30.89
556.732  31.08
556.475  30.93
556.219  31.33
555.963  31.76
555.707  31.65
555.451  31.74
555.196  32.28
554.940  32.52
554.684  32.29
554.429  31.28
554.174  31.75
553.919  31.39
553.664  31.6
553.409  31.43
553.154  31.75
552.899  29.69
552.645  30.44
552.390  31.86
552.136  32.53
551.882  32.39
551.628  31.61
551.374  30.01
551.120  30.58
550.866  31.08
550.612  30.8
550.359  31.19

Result 0.07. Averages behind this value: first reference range 31.6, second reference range 31.3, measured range 30.3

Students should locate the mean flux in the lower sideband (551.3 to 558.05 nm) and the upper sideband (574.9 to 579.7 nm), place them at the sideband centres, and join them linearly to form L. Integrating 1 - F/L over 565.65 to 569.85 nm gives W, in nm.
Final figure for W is 0.03 nm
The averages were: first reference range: 31.5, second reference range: 31.2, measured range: 31.1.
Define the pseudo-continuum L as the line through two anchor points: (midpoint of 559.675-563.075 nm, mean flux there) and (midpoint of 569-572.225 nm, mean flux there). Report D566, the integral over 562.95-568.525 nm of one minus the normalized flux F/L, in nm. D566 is -0.04 nm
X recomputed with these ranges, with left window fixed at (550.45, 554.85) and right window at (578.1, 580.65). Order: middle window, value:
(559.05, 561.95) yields 0.05 nm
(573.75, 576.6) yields -0.07 nm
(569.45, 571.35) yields 0.04 nm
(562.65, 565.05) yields -0.03 nm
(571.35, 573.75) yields -0.07 nm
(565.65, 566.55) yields 0.02 nm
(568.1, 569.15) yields 0.00 nm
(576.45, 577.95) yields -0.04 nm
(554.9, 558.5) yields -0.02 nm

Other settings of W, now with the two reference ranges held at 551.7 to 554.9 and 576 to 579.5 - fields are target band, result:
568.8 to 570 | -0.01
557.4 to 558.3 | 0.00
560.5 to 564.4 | 0.01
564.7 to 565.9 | 0.00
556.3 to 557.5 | 0.02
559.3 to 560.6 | 0.05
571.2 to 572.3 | -0.02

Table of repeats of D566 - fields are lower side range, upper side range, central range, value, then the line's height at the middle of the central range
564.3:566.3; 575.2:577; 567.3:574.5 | 0.04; 31.3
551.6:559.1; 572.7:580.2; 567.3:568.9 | 0.00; 31.3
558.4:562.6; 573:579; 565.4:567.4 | 0.00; 30.8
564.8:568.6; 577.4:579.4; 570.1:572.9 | 0.01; 30.9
